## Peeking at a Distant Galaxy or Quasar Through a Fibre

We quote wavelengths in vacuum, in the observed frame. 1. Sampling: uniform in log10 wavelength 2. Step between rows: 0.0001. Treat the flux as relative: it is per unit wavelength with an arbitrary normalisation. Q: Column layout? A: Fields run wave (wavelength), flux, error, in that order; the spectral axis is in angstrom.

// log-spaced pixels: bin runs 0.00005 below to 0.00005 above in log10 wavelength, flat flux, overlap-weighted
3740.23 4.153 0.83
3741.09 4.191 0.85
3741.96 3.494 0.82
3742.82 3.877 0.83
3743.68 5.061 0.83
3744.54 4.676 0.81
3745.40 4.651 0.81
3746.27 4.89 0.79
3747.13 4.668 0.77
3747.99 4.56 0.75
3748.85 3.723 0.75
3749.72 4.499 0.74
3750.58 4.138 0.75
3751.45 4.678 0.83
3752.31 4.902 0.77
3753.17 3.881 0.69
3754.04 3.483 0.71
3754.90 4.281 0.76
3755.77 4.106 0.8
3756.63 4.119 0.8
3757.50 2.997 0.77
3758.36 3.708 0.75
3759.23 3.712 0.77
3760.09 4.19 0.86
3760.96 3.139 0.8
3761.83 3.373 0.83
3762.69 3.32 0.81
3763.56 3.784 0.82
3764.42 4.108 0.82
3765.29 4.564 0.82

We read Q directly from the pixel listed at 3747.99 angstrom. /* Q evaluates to 4.56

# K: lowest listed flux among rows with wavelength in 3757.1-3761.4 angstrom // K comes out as 2.997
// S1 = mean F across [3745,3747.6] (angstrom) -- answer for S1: 4.73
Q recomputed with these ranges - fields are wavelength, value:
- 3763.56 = 3.784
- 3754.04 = 3.483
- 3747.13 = 4.668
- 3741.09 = 4.191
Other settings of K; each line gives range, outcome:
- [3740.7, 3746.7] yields 3.494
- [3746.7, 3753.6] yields 3.723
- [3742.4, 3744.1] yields 3.877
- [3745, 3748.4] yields 4.56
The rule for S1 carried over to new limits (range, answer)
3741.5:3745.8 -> 4.35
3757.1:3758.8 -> 3.36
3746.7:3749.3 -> 4.32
